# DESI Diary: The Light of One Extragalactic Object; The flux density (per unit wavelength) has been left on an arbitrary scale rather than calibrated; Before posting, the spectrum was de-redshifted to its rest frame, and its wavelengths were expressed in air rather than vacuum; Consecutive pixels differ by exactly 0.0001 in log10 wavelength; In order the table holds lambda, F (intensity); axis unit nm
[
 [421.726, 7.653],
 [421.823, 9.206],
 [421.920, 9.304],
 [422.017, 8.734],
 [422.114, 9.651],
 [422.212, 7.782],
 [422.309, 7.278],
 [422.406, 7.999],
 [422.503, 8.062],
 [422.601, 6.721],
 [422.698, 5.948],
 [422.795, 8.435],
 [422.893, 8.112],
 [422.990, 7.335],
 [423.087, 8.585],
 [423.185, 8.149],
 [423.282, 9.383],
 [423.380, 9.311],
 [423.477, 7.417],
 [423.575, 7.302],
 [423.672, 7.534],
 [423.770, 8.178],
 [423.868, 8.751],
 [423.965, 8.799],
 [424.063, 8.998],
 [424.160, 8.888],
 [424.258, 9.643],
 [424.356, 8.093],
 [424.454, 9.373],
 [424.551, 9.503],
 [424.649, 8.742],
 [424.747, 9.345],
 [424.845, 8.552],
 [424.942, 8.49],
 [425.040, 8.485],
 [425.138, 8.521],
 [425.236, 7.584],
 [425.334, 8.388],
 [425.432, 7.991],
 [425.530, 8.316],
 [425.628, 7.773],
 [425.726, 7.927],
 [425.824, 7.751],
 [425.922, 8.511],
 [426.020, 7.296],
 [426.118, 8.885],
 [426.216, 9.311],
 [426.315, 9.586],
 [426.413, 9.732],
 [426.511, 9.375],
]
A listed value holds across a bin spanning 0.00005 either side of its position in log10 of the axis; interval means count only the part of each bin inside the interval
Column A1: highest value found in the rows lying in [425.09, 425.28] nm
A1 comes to 8.521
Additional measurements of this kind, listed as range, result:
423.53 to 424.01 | 8.799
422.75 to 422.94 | 8.435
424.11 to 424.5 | 9.643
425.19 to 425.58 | 8.388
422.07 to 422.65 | 9.651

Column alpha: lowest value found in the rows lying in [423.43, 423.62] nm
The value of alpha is 7.302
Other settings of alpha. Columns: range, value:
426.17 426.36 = 9.311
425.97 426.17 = 7.296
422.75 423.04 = 7.335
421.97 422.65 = 6.721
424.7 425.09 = 8.485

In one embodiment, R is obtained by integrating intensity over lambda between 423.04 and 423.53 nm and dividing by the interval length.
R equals 8.55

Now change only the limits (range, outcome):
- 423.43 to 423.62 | 7.34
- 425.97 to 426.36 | 8.75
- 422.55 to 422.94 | 7.29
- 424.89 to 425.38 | 8.3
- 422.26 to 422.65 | 7.52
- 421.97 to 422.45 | 8.29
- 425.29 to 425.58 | 8.22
